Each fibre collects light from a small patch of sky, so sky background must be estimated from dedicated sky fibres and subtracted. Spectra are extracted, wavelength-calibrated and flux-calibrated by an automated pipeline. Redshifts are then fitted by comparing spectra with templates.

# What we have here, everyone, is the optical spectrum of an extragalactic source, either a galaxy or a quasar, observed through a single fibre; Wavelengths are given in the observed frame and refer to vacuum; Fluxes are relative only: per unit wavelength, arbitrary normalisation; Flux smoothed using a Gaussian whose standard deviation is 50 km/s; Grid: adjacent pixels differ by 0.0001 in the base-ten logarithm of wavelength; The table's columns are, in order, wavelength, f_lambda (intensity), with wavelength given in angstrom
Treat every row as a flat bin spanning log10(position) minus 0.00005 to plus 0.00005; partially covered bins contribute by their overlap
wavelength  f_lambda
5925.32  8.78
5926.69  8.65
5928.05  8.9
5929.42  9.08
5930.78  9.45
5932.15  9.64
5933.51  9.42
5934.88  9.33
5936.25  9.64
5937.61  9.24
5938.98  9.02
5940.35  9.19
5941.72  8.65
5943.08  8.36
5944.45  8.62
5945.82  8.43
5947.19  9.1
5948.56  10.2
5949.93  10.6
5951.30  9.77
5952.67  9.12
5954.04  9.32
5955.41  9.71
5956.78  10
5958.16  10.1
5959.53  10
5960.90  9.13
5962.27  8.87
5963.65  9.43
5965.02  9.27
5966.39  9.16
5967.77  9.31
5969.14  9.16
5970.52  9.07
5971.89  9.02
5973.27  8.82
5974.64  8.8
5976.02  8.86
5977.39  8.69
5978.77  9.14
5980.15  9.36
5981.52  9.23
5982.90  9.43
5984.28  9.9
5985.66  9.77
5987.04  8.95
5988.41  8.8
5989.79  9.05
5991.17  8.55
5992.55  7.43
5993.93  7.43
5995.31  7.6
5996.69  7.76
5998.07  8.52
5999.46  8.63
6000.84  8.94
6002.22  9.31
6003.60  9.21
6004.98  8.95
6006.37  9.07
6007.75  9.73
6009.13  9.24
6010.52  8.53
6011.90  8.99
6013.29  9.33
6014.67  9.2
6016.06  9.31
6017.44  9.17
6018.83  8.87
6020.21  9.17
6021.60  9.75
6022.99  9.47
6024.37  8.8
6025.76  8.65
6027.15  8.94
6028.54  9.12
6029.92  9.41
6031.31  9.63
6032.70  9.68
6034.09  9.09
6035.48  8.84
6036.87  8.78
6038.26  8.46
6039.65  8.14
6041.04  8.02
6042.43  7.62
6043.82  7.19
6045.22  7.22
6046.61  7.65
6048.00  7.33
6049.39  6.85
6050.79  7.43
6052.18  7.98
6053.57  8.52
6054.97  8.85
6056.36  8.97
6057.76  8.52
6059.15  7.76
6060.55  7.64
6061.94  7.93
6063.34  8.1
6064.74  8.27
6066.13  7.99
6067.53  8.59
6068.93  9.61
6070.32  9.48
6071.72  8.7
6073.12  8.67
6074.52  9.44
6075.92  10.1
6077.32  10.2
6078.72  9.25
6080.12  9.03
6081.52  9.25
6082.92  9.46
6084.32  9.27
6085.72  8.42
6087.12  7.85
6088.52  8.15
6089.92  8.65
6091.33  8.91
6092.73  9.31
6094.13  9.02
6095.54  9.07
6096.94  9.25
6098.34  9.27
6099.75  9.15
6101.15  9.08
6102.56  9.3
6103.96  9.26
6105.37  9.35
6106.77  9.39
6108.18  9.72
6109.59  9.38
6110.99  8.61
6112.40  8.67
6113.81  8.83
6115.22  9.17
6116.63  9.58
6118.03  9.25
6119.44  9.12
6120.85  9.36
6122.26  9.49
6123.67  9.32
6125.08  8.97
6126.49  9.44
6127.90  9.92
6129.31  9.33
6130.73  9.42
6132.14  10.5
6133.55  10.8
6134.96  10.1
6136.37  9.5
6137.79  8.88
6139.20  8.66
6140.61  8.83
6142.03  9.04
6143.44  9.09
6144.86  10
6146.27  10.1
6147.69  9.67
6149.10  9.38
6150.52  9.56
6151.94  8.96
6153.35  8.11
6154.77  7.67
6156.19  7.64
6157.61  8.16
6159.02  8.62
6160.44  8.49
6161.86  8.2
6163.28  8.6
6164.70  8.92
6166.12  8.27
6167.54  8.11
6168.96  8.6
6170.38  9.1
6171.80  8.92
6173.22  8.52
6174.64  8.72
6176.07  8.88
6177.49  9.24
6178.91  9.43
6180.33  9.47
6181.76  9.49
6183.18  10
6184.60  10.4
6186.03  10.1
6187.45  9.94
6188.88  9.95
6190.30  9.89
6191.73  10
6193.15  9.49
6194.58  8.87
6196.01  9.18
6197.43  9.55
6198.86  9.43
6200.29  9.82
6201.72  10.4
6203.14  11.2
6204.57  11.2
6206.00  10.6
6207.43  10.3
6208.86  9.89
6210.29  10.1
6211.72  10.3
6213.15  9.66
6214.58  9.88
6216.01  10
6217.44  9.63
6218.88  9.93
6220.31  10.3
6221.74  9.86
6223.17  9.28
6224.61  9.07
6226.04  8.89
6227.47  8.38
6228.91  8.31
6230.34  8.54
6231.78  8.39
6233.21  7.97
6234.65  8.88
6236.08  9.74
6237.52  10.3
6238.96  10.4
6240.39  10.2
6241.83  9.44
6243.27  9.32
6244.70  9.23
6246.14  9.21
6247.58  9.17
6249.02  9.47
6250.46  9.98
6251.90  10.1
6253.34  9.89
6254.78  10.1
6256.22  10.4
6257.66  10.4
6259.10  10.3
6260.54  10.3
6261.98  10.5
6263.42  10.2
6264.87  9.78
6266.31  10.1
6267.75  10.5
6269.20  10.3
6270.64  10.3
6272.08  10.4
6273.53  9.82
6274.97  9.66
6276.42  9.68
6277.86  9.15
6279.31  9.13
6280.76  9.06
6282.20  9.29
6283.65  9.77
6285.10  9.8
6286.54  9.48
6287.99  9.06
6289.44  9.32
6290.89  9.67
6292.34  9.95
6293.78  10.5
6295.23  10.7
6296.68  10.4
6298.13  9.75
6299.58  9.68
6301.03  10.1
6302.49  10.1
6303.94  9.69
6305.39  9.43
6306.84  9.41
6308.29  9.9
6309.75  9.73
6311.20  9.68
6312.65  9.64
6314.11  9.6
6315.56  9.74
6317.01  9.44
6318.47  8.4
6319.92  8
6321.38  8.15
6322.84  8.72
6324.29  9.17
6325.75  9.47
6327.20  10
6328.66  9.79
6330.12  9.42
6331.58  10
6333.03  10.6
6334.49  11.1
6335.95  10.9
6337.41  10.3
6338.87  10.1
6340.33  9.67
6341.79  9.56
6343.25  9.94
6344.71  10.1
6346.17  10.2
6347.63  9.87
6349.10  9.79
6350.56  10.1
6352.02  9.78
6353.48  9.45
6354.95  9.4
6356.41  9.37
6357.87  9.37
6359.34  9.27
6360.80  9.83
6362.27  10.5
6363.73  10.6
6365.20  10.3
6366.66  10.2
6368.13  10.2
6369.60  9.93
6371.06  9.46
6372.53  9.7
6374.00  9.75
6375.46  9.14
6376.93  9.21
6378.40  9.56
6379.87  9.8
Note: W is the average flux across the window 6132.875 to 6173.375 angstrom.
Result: 8.92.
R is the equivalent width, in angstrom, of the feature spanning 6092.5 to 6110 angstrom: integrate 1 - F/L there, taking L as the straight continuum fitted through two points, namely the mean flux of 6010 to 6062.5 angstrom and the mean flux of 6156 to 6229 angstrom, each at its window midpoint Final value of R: -0.7 angstrom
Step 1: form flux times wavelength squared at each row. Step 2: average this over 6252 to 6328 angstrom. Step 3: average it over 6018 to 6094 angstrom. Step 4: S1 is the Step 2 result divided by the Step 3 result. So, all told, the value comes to 1.21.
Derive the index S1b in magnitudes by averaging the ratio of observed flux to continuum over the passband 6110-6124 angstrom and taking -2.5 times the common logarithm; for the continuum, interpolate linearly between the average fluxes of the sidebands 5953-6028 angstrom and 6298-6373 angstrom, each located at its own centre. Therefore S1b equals 0.019 mag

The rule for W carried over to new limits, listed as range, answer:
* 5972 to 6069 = 8.66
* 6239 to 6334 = 9.73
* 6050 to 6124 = 8.92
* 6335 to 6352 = 10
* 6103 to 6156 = 9.29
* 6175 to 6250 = 9.62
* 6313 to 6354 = 9.69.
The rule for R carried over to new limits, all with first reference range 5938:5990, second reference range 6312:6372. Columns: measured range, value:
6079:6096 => 1.0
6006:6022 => 0.2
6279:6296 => 0.0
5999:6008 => 0.2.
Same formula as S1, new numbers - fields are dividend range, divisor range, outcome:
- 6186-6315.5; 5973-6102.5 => 1.19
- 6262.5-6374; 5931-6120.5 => 1.20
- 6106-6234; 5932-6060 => 1.11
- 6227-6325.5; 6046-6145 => 1.13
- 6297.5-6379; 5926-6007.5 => 1.21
